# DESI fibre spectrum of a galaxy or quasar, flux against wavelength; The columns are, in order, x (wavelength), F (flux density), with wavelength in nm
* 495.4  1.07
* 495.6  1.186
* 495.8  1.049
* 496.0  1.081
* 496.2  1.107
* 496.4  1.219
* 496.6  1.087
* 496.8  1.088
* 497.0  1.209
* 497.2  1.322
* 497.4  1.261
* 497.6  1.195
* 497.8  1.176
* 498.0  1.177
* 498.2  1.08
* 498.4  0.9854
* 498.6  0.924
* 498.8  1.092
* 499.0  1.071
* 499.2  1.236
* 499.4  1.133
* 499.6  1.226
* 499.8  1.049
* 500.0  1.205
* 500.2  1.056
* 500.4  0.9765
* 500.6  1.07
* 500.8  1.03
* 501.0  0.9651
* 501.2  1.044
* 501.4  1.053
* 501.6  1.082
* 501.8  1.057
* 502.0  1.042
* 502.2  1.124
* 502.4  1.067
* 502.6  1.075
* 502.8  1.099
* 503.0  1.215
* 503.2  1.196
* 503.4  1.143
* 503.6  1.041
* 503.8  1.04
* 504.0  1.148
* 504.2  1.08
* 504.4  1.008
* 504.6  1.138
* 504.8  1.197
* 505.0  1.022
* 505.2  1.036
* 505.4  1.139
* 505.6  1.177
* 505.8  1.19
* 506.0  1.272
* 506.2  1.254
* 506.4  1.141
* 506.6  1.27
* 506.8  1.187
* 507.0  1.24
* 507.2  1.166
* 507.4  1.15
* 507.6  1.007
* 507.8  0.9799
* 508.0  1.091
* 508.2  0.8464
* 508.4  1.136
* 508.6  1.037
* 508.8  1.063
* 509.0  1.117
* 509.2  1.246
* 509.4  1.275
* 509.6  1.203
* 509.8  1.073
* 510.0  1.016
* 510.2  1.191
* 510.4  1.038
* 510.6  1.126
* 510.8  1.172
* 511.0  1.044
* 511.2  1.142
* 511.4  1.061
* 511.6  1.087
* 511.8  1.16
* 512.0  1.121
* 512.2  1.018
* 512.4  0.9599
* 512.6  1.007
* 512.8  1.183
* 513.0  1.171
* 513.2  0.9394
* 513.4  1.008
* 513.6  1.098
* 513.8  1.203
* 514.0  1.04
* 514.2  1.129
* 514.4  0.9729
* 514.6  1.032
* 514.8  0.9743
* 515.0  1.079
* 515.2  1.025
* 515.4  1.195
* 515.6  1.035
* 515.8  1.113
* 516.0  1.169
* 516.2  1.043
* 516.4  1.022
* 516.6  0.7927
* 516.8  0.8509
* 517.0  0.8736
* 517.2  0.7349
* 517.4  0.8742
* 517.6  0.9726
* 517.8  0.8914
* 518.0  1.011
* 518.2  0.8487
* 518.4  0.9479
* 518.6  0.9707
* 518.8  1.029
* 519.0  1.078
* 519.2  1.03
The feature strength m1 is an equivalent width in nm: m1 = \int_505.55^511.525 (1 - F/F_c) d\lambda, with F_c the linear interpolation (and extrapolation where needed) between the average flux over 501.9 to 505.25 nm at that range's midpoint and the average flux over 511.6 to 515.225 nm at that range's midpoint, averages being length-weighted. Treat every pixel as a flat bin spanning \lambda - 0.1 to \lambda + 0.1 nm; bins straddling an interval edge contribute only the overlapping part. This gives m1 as -0.27 nm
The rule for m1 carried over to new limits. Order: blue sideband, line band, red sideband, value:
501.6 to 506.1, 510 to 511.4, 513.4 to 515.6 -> -0.03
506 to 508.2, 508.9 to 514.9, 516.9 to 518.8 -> -0.33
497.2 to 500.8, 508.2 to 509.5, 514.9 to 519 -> -0.10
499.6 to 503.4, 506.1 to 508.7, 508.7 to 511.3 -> 0.00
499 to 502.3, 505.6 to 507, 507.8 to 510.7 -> -0.16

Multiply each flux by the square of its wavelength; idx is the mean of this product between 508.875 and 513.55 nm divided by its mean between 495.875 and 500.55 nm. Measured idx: 1.03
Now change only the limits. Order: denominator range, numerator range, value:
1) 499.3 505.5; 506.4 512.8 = 1.04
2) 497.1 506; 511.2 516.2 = 1.02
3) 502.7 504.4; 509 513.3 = 1.02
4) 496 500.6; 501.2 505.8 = 1.00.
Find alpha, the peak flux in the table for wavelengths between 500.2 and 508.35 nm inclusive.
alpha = 1.272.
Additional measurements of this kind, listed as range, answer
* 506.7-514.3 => 1.275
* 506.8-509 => 1.24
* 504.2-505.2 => 1.197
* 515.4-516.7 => 1.169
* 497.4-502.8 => 1.236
